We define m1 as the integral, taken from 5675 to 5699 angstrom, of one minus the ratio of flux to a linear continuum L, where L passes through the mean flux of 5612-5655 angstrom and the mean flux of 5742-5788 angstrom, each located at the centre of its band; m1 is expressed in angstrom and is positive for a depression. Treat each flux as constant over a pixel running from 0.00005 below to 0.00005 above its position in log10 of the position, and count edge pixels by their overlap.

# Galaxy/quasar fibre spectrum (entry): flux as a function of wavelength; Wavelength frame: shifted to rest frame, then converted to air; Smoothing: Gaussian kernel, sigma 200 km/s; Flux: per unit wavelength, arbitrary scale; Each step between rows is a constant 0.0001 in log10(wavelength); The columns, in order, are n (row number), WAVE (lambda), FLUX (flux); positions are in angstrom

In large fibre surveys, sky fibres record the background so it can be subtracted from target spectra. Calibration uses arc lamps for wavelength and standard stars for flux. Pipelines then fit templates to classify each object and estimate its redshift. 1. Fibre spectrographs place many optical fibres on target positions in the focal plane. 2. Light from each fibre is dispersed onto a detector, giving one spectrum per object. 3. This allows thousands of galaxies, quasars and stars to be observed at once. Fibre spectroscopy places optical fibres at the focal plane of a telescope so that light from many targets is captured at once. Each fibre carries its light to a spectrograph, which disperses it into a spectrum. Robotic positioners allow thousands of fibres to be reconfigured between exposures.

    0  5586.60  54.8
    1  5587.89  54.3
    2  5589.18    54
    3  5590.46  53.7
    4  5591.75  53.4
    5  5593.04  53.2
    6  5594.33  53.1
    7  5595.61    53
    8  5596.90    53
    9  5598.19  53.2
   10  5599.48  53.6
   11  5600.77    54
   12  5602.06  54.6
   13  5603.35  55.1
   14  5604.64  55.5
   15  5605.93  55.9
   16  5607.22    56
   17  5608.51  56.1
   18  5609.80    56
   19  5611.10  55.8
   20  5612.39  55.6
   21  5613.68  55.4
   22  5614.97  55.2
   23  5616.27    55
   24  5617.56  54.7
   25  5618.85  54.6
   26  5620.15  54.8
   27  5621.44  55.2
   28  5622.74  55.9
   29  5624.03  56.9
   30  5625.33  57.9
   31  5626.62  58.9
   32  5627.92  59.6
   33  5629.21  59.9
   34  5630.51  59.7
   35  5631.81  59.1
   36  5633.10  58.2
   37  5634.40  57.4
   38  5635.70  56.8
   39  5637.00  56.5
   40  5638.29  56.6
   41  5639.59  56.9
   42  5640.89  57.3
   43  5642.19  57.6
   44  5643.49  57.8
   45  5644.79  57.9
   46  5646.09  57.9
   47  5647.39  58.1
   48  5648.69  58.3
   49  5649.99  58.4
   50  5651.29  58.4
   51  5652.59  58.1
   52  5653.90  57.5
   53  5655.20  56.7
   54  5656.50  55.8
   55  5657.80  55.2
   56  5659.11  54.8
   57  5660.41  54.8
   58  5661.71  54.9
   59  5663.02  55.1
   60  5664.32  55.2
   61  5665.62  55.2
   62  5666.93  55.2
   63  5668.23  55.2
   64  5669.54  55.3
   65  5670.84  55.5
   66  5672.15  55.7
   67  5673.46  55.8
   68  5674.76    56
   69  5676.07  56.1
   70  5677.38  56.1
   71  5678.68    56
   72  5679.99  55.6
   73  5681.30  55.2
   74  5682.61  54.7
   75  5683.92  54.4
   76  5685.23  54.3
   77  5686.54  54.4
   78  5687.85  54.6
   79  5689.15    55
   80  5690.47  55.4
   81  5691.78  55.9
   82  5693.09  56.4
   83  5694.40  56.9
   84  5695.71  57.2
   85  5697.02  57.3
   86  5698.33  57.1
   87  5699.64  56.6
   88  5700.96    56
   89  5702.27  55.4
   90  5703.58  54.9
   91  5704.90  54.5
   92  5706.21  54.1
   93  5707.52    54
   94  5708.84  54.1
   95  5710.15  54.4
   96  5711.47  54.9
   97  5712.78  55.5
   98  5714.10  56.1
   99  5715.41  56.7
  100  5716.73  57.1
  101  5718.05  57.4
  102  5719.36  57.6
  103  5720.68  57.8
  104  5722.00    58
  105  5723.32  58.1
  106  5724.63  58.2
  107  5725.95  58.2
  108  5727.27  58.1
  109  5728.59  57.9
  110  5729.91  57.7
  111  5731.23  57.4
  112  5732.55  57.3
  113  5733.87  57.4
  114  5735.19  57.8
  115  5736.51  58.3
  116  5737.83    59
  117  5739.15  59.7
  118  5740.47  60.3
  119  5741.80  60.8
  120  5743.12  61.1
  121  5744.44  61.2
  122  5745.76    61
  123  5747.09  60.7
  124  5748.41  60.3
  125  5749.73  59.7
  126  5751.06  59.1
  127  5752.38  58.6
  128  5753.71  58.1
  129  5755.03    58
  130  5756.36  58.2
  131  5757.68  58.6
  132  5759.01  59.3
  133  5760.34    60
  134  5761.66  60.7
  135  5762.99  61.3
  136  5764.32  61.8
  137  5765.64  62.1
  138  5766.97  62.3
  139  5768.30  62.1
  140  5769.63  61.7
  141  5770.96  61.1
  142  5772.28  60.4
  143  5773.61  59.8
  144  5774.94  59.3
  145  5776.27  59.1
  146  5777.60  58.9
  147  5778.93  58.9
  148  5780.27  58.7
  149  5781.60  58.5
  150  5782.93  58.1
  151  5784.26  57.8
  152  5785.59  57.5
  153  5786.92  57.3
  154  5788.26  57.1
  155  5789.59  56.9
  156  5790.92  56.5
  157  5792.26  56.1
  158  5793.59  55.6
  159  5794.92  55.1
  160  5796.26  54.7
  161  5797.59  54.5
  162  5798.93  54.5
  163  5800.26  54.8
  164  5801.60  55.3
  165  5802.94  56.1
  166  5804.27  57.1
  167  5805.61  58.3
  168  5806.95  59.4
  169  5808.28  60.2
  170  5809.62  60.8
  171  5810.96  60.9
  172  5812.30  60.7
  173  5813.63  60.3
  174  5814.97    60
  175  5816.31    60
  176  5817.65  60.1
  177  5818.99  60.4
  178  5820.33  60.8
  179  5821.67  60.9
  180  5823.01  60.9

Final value 1.0 angstrom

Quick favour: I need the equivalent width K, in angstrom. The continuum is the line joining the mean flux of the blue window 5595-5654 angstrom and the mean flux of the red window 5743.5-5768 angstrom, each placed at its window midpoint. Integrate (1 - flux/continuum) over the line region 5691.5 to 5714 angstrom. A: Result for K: 1.2 angstrom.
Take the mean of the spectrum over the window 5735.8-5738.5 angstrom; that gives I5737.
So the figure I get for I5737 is 58.7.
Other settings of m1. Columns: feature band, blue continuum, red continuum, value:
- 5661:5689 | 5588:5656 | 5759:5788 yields 1.1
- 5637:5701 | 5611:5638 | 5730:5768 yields 1.8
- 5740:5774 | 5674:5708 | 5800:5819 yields -1.7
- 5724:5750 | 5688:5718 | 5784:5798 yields -1.5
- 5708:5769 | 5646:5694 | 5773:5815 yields -1.9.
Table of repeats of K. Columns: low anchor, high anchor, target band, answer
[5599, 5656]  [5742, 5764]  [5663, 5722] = 2.7 angstrom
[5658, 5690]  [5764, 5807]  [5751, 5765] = -0.5 angstrom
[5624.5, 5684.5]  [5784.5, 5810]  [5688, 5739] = 0.1 angstrom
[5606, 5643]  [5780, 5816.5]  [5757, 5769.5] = -0.8 angstrom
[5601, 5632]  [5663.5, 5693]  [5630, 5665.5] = -0.8 angstrom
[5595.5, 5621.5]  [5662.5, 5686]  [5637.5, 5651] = -0.6 angstrom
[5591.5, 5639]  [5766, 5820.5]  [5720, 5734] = -0.1 angstrom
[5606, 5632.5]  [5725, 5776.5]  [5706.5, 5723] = 0.7 angstrom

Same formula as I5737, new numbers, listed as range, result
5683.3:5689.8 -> 54.6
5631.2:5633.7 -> 58.8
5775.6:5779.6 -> 58.9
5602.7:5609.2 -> 55.8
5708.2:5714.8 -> 55.1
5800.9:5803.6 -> 55.5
